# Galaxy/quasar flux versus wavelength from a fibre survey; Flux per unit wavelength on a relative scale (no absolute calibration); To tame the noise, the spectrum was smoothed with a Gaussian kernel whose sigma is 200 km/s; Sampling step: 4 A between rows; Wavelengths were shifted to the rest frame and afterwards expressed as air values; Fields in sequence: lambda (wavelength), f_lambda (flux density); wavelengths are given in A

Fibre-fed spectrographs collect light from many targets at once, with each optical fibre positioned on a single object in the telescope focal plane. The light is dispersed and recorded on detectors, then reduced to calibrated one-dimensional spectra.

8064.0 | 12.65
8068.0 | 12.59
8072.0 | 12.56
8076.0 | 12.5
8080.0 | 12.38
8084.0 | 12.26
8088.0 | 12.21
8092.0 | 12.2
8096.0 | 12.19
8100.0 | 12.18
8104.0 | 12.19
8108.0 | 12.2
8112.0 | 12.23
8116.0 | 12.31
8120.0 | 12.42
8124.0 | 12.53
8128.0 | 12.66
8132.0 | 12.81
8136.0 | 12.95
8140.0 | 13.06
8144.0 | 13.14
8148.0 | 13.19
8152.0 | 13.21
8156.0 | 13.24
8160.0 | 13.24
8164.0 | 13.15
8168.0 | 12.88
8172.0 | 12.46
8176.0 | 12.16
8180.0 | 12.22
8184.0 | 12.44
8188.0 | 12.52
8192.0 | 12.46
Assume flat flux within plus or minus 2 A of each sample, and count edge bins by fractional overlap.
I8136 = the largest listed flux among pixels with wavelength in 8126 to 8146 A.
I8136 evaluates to 13.14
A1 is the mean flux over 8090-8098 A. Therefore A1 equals 12.2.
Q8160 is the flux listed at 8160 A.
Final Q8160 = 13.24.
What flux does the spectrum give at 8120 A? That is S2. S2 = 12.42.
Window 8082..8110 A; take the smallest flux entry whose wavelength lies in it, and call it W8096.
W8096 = 12.18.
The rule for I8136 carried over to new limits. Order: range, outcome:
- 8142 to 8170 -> 13.24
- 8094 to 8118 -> 12.31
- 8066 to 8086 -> 12.59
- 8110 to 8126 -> 12.53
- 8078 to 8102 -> 12.38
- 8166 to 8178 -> 12.88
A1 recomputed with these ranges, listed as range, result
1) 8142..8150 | 13.2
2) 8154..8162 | 13.2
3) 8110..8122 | 12.3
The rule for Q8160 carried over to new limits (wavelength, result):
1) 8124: 12.53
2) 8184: 12.44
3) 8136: 12.95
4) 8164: 13.15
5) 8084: 12.26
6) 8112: 12.23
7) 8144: 13.14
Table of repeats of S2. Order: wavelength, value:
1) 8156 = 13.24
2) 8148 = 13.19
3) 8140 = 13.06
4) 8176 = 12.16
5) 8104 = 12.19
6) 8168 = 12.88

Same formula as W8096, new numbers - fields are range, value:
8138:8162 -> 13.06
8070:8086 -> 12.26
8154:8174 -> 12.46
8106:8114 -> 12.2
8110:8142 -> 12.23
